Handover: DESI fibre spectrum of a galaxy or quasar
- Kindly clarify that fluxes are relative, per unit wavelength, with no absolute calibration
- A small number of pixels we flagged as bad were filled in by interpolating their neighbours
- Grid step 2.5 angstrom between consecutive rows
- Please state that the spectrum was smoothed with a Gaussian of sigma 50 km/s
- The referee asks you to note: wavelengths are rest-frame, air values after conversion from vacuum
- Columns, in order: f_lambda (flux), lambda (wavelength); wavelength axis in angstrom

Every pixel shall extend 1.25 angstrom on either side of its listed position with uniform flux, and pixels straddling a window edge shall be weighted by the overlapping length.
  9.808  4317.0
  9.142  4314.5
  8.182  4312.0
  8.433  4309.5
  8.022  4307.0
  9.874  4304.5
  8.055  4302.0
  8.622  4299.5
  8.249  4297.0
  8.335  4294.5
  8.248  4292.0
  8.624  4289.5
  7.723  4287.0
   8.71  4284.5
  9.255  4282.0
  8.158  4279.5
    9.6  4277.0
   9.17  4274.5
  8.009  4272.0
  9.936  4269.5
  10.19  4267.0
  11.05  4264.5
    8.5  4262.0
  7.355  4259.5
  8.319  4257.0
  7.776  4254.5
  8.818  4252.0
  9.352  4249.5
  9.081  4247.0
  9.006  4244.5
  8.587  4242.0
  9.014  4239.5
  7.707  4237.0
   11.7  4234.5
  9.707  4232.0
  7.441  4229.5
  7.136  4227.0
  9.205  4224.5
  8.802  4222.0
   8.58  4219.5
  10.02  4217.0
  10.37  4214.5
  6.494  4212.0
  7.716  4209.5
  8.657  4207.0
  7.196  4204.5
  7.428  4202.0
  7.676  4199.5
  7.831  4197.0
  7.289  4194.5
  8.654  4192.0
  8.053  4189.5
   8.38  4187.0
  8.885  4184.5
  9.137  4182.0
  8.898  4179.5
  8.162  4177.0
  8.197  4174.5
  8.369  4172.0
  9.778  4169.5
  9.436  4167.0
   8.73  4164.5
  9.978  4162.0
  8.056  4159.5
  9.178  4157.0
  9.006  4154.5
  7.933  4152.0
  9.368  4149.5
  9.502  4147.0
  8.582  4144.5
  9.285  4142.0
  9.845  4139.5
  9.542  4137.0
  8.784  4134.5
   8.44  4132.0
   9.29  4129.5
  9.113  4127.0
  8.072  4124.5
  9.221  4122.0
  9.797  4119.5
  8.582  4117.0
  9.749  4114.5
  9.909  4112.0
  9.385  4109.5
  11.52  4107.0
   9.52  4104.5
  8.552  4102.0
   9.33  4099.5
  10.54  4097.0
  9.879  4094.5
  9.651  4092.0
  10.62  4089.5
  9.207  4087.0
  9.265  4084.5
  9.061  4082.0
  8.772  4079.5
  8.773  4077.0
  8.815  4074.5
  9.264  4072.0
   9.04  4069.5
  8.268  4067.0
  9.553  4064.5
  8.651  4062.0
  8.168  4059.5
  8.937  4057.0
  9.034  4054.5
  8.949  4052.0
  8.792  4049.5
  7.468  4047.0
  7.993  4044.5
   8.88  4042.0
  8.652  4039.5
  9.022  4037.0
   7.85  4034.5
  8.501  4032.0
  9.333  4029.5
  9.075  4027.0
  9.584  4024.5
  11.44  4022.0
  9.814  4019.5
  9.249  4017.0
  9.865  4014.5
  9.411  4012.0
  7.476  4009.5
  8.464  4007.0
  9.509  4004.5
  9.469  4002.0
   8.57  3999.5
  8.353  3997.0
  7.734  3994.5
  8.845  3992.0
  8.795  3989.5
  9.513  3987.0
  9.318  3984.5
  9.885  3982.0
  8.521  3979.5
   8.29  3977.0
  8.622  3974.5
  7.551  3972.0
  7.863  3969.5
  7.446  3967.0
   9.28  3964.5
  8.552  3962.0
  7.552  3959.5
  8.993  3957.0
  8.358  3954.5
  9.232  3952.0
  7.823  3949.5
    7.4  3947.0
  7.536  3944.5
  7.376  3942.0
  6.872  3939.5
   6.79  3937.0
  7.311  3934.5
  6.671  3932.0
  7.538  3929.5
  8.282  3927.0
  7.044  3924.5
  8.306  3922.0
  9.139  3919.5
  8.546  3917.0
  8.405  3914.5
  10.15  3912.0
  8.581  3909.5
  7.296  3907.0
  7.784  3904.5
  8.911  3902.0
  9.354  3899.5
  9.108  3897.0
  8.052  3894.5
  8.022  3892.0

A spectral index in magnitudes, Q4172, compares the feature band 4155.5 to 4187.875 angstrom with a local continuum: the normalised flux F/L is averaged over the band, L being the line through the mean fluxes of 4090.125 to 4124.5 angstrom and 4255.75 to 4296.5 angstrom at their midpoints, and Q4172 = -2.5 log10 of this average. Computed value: 0.05 mag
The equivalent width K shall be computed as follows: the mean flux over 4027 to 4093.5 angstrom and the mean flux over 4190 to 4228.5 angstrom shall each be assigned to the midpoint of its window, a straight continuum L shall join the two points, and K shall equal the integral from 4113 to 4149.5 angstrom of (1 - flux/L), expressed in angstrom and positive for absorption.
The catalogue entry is -2.5 angstrom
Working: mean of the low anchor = 8.87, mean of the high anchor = 8.2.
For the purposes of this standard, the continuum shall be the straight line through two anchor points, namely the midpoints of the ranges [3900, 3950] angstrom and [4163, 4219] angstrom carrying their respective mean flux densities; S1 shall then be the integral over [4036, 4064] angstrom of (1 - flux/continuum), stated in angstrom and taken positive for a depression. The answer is -1.6 angstrom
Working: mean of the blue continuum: 7.91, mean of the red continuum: 8.43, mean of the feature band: 8.62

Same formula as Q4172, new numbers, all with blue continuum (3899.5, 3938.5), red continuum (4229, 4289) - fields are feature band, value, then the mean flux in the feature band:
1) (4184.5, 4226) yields 0.07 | 8.28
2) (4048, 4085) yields -0.05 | 8.87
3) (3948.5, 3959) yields -0.05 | 8.55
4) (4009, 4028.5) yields -0.15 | 9.56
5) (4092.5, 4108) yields -0.16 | 9.85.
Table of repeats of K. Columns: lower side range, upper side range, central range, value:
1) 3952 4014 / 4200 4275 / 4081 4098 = -2.11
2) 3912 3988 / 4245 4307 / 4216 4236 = -0.83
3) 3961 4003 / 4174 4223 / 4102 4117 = -2.37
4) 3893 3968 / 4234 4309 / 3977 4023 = -4.59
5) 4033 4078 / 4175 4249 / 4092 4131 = -3.98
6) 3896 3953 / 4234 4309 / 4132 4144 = -0.99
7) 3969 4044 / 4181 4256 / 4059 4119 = -4.08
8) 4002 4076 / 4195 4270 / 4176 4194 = 0.38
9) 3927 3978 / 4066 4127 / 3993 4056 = -2.13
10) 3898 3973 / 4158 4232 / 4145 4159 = -0.89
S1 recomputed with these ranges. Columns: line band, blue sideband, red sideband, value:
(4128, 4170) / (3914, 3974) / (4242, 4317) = -3.3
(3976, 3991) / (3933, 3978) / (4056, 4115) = -1.5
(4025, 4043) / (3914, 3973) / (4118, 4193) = -1.0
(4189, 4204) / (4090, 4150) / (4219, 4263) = 2.0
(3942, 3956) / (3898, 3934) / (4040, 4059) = 0.5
